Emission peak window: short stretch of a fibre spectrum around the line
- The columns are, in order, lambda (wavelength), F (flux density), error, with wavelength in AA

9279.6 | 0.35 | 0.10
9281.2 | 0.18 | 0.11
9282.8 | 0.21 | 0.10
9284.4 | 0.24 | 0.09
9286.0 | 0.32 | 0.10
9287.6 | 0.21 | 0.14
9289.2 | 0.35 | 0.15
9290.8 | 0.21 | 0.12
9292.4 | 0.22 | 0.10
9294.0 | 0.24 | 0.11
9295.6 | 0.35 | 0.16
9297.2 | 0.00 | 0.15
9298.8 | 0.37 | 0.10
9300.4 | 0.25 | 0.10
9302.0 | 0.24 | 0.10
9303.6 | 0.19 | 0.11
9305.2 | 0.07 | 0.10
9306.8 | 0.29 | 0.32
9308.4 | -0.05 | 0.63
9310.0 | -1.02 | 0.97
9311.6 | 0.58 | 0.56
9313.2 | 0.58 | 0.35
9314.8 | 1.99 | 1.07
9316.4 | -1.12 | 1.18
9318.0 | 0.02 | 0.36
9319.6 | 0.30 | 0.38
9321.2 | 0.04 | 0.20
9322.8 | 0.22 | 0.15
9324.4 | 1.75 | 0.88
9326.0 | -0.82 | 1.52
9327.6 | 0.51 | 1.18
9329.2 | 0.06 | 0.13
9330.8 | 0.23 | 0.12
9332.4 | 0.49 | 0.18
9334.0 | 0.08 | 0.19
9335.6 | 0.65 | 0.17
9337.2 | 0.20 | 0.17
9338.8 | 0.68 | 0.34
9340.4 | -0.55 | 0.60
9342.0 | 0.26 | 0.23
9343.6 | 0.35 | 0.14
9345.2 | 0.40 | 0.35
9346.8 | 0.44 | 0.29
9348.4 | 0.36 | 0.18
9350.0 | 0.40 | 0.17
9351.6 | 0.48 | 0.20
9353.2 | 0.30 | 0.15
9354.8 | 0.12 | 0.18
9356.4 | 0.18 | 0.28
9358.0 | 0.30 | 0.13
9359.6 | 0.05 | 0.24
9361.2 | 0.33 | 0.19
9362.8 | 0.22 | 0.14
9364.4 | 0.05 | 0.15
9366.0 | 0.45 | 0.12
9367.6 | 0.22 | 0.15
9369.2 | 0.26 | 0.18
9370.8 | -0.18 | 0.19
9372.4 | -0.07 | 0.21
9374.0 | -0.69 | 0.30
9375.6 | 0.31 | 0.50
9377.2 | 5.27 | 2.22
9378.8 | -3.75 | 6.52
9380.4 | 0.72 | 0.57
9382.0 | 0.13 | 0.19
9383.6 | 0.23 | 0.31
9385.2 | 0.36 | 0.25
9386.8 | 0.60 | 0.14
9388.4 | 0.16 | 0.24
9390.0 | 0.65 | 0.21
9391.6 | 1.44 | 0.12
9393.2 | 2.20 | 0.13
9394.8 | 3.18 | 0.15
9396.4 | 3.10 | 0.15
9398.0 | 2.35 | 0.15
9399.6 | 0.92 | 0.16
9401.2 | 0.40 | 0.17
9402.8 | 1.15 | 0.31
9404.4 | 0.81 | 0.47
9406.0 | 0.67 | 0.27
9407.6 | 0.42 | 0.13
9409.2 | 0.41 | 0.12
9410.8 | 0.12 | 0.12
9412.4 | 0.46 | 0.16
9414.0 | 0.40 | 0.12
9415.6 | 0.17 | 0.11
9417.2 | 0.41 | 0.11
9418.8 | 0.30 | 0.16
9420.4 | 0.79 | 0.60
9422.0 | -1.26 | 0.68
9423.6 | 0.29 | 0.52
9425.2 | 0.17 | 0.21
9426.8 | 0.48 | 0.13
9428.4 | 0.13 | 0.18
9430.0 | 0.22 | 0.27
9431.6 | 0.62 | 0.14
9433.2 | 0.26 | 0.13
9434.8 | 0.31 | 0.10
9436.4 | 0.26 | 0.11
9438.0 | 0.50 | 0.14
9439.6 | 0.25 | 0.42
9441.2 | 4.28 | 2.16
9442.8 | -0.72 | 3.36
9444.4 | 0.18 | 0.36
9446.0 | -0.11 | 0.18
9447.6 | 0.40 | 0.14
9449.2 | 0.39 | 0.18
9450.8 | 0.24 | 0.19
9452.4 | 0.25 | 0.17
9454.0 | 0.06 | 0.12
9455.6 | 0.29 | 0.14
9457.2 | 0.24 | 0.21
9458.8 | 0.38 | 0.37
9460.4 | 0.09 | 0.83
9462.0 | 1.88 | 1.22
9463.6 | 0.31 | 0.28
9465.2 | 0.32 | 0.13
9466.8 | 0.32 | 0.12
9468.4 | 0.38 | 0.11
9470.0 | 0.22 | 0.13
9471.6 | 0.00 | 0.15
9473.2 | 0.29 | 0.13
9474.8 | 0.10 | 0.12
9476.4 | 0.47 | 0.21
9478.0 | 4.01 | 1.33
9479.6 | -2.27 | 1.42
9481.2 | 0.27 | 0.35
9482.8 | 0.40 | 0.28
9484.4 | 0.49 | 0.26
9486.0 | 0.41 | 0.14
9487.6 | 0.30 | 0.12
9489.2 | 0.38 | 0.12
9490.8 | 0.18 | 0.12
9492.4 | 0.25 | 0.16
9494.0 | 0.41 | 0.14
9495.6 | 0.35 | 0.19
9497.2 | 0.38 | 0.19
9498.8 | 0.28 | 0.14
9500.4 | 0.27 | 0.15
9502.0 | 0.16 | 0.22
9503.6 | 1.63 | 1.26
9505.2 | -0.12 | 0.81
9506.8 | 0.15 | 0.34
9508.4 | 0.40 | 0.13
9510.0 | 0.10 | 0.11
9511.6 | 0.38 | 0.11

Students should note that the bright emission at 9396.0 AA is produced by H-beta 4861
